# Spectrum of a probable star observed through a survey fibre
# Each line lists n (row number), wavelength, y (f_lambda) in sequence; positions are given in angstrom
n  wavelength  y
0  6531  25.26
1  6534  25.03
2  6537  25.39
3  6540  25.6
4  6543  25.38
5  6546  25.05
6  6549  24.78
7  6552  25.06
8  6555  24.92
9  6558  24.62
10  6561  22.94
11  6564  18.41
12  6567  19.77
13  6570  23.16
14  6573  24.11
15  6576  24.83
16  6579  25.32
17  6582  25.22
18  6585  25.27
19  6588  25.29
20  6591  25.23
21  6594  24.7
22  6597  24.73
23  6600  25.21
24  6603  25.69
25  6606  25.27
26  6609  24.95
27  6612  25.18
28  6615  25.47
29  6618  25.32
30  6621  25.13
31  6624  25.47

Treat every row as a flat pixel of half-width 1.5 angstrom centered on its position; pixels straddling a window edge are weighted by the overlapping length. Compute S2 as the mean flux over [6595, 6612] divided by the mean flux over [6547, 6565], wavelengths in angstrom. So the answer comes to 1.06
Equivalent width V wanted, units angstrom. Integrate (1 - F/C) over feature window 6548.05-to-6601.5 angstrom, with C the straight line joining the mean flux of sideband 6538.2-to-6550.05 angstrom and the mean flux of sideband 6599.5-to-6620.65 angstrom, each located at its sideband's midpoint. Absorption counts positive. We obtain 2.5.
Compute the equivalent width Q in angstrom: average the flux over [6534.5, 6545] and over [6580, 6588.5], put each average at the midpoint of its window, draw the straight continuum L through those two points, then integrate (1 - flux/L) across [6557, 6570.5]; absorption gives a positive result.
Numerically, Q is 2.0 angstrom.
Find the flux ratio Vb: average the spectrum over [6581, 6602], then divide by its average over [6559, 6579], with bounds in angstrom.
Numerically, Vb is 1.1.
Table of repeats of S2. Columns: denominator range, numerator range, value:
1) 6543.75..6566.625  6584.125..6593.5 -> 1.07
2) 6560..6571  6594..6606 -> 1.20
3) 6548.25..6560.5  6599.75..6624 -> 1.02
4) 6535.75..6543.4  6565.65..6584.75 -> 0.94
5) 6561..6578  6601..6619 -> 1.14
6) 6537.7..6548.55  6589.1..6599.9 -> 0.99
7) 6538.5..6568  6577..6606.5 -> 1.06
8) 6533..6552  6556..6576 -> 0.89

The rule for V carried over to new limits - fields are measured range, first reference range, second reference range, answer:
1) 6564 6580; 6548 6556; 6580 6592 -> 1.4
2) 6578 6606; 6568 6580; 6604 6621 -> -0.6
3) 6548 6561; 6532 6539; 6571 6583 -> 0.2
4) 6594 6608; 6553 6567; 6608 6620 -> -0.3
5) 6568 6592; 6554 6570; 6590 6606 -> -1.1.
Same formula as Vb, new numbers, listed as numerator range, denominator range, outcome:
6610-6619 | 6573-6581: 1.02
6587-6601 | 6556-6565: 1.12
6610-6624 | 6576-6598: 1.01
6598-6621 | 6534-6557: 1.01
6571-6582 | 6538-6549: 0.98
